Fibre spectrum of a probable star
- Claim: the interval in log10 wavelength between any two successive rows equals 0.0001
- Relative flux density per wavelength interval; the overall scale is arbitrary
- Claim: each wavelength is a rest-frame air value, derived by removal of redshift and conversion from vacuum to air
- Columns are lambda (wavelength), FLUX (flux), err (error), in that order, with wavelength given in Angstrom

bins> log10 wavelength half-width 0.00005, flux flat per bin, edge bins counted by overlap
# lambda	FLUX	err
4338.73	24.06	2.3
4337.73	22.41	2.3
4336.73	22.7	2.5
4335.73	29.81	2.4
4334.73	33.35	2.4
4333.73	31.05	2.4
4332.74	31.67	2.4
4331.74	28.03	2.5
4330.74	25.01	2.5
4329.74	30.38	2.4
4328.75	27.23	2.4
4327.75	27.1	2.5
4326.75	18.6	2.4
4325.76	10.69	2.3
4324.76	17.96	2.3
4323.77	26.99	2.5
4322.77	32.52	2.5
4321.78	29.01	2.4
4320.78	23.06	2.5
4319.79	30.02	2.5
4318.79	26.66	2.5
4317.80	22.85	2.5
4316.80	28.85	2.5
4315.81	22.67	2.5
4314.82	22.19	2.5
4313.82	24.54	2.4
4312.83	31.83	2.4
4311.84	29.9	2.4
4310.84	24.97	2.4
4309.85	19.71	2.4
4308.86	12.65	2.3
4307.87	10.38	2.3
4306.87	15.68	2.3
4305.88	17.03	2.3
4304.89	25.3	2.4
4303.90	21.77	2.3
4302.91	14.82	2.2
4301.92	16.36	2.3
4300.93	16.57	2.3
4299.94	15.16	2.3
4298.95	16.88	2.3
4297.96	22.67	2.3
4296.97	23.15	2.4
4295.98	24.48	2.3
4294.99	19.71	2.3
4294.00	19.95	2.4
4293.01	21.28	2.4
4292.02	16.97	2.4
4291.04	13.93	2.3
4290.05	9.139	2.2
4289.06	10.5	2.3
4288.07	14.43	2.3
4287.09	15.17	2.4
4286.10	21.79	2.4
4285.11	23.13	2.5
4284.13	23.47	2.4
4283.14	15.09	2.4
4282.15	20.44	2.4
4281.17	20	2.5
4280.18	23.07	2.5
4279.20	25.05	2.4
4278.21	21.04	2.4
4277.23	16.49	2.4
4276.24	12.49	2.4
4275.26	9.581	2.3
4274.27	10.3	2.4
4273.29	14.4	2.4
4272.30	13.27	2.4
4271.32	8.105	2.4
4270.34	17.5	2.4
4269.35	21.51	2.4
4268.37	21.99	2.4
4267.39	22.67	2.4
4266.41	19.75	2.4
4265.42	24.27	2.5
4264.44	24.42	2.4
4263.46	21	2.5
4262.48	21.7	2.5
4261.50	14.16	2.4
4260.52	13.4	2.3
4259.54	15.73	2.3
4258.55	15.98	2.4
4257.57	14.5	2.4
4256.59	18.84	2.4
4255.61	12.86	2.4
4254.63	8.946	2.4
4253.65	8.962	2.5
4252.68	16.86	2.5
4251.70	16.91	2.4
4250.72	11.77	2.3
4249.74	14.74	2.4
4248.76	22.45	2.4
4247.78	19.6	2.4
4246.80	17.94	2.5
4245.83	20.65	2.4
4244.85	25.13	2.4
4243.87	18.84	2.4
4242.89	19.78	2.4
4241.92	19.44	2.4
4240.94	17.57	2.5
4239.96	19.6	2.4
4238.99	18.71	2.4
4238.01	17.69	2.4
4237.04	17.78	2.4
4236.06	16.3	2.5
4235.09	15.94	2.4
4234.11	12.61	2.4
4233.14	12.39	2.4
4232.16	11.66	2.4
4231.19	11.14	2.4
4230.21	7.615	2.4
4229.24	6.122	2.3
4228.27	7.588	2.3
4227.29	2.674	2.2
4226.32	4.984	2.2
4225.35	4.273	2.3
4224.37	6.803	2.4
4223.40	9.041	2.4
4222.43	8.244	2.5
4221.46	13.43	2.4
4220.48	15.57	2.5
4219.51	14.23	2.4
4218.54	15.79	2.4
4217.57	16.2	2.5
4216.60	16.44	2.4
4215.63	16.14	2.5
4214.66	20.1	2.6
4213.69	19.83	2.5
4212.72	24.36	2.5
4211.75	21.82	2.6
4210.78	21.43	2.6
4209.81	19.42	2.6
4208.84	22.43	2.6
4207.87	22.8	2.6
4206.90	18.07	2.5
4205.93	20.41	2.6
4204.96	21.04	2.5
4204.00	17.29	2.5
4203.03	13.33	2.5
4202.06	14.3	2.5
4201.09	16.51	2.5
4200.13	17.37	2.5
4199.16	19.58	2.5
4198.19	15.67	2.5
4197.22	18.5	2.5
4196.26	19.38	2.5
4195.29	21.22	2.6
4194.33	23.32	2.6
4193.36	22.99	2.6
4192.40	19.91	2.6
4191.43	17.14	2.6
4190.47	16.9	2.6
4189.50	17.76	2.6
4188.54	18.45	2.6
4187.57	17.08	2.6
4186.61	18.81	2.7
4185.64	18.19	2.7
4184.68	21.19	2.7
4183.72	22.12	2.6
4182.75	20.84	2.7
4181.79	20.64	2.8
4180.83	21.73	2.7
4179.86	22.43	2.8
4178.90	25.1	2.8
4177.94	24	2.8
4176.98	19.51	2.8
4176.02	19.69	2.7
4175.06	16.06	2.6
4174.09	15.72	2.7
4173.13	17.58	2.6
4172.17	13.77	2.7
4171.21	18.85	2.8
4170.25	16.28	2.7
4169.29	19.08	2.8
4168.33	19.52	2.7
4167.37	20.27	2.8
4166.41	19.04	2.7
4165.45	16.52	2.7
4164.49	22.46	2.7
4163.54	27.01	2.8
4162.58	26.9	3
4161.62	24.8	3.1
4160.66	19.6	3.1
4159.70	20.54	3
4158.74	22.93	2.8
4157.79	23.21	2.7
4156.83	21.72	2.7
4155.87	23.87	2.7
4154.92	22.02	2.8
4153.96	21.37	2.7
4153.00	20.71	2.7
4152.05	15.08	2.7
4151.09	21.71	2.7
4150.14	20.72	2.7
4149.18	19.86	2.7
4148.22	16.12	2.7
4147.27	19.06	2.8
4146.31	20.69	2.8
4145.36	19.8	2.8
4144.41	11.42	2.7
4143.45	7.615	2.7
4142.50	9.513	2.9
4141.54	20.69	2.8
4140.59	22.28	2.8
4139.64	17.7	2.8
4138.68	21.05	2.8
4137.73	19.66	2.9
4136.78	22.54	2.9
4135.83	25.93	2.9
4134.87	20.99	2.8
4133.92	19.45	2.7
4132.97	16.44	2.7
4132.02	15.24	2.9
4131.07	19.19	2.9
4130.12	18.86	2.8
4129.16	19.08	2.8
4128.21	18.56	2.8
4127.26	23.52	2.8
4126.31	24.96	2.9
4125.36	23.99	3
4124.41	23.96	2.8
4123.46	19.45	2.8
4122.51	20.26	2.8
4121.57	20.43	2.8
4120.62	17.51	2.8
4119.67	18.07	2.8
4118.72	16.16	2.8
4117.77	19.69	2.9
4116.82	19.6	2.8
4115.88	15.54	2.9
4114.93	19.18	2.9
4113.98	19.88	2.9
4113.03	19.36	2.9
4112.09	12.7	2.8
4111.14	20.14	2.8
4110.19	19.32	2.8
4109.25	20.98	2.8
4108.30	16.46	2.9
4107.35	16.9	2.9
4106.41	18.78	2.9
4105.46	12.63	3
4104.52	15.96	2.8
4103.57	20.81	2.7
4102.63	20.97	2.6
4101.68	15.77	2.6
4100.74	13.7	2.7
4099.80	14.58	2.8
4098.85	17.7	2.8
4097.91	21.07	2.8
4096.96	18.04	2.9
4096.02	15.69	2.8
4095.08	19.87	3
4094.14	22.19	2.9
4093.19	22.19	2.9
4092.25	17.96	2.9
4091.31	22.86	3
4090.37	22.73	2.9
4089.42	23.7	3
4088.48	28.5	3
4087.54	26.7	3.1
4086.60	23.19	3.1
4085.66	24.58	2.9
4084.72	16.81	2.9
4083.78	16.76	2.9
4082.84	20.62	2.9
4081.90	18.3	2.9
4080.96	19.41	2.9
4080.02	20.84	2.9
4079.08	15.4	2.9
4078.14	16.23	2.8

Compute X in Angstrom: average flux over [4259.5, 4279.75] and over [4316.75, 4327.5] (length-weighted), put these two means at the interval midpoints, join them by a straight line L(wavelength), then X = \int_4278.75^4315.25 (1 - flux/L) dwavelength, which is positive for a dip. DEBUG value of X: 2.7 Angstrom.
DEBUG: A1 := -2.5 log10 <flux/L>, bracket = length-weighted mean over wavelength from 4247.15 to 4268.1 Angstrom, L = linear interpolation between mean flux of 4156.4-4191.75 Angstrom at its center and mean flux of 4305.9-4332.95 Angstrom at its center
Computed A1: 0.28 mag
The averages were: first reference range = 20.1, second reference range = 23.9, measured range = 17.2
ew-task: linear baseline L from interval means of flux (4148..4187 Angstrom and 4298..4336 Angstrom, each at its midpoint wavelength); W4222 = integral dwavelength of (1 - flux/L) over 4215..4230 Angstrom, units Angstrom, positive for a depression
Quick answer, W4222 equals 7.6 Angstrom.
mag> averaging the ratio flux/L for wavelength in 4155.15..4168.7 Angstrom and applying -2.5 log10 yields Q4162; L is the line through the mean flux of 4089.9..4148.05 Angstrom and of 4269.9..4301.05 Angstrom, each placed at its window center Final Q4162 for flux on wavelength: -0.20 mag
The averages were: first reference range 18.8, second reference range 17.4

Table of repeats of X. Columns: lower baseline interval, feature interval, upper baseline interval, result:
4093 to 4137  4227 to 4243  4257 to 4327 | 4.58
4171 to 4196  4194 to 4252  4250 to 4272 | 6.56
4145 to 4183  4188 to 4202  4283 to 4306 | 0.82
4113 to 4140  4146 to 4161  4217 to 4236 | -2.83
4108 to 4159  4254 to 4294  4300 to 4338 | 9.56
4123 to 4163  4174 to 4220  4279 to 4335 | 3.01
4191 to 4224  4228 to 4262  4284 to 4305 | 4.94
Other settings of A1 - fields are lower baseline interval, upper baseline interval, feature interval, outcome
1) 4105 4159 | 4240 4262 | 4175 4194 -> -0.12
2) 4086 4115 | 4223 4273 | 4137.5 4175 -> -0.09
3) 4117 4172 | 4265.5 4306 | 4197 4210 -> 0.05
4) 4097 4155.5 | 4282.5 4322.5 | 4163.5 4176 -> 0.05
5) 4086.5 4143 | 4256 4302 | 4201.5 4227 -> 0.16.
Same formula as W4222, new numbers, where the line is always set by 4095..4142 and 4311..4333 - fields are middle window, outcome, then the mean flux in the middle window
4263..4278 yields 4.2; 17.2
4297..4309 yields 3.6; 17.5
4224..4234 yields 6.6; 7.73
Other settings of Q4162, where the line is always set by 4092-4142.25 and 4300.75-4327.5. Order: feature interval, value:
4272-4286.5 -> 0.196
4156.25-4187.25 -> -0.031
